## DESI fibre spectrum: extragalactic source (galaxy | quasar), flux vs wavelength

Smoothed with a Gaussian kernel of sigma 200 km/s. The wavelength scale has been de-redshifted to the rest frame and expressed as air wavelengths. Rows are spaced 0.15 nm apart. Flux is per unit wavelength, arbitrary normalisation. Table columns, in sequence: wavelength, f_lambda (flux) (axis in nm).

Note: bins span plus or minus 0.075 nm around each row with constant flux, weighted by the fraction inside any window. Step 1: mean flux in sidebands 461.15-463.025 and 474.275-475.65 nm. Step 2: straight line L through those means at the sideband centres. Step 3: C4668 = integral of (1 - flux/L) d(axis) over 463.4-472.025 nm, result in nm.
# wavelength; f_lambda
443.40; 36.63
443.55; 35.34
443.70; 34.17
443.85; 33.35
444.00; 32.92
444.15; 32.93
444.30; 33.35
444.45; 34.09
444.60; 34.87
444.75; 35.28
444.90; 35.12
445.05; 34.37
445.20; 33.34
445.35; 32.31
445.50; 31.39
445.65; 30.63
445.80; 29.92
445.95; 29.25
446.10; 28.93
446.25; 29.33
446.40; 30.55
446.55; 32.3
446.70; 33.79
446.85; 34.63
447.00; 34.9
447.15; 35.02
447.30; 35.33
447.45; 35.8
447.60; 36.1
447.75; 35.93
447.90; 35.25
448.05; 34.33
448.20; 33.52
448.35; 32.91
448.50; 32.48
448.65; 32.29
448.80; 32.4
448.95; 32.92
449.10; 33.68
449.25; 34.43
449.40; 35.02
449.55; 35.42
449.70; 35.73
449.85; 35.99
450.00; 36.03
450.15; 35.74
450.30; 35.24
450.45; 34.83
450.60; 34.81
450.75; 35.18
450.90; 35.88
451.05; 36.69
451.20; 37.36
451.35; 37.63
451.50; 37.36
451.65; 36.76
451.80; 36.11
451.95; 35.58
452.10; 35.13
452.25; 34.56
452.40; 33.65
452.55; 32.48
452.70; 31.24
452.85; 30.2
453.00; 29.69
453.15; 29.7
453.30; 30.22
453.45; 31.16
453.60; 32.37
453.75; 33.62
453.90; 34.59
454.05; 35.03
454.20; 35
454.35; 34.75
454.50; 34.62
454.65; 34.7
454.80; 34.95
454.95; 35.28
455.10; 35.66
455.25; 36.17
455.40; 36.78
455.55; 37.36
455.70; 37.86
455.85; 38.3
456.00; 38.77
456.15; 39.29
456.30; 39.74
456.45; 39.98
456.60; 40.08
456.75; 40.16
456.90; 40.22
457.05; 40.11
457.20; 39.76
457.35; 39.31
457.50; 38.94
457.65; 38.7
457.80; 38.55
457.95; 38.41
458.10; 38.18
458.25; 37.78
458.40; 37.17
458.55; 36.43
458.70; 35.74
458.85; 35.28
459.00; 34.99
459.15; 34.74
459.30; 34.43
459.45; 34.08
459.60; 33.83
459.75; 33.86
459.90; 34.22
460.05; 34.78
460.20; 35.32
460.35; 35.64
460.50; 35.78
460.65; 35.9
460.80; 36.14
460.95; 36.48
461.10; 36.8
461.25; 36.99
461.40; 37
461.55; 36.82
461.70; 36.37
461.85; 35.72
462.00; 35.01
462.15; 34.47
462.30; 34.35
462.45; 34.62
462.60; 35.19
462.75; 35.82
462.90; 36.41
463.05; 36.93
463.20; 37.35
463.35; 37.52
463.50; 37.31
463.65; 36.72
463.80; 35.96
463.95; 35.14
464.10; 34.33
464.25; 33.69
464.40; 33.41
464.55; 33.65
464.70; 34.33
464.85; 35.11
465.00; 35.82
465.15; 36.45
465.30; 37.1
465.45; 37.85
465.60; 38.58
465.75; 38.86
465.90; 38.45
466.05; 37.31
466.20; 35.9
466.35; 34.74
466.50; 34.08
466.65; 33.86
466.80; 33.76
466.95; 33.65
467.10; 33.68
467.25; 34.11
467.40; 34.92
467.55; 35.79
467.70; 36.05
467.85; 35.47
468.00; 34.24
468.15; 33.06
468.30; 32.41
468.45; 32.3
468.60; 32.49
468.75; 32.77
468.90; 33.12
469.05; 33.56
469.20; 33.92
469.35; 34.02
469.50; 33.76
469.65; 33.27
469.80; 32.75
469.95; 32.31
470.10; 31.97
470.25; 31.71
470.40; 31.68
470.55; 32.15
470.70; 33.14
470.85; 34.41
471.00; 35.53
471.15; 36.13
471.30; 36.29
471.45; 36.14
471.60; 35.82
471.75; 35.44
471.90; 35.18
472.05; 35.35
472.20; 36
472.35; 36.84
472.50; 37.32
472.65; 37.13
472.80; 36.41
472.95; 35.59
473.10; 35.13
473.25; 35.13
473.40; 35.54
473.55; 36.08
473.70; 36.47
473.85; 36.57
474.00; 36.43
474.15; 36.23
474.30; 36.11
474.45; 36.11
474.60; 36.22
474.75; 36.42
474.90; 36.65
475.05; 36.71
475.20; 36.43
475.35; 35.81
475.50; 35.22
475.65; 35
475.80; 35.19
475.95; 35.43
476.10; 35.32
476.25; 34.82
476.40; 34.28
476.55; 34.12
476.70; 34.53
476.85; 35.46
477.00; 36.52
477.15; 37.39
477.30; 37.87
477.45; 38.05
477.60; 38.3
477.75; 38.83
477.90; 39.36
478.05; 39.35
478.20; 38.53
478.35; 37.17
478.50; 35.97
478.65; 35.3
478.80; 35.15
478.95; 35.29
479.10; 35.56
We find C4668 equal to 0.301 nm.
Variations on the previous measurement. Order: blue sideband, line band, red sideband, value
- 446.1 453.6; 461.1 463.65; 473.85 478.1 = -0.072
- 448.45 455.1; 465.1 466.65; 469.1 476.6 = -0.085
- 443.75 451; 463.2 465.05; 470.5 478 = -0.009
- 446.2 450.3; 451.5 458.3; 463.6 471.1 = -0.348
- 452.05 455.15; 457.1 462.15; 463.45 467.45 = -0.287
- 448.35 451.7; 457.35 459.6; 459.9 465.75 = -0.066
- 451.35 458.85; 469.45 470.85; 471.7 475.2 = 0.137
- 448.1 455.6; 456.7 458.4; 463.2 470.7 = -0.223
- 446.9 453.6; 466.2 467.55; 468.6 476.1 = 0.023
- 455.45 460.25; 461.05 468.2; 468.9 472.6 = 0.030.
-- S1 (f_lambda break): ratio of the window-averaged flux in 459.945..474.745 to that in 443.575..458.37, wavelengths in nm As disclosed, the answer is 1.01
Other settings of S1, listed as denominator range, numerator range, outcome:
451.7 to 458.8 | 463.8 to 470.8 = 0.95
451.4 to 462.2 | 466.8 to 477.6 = 0.98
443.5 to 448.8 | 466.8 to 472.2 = 1.02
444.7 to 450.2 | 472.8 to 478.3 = 1.08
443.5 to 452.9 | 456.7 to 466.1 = 1.07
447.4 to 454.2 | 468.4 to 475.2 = 1.02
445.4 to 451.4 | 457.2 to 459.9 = 1.08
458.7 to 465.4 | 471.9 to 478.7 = 1.02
